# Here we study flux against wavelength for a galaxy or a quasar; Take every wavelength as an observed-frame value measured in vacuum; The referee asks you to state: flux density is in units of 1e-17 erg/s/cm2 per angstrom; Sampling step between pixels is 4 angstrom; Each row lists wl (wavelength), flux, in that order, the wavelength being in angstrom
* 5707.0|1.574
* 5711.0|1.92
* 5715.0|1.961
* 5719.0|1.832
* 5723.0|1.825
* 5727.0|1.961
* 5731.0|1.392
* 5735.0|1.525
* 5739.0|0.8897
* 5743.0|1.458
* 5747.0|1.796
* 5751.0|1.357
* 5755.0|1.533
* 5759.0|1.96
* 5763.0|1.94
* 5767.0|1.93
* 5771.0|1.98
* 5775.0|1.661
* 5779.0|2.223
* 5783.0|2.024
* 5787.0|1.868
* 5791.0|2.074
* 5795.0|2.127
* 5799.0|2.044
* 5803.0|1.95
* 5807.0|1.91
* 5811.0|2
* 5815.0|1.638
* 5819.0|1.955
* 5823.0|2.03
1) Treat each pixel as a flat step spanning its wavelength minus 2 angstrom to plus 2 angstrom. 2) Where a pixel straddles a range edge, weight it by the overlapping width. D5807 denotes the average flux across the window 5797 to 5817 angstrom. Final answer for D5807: 1.91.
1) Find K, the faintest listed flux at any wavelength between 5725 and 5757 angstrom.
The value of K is 0.8897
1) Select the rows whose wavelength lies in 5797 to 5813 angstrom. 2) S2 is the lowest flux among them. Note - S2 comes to 1.91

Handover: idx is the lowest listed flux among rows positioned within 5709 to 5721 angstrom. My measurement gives 1.832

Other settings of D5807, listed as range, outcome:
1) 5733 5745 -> 1.29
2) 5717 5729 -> 1.87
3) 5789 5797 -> 2.1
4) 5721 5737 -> 1.68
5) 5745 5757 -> 1.56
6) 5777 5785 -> 2.12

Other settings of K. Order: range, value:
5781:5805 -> 1.868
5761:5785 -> 1.661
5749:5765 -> 1.357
